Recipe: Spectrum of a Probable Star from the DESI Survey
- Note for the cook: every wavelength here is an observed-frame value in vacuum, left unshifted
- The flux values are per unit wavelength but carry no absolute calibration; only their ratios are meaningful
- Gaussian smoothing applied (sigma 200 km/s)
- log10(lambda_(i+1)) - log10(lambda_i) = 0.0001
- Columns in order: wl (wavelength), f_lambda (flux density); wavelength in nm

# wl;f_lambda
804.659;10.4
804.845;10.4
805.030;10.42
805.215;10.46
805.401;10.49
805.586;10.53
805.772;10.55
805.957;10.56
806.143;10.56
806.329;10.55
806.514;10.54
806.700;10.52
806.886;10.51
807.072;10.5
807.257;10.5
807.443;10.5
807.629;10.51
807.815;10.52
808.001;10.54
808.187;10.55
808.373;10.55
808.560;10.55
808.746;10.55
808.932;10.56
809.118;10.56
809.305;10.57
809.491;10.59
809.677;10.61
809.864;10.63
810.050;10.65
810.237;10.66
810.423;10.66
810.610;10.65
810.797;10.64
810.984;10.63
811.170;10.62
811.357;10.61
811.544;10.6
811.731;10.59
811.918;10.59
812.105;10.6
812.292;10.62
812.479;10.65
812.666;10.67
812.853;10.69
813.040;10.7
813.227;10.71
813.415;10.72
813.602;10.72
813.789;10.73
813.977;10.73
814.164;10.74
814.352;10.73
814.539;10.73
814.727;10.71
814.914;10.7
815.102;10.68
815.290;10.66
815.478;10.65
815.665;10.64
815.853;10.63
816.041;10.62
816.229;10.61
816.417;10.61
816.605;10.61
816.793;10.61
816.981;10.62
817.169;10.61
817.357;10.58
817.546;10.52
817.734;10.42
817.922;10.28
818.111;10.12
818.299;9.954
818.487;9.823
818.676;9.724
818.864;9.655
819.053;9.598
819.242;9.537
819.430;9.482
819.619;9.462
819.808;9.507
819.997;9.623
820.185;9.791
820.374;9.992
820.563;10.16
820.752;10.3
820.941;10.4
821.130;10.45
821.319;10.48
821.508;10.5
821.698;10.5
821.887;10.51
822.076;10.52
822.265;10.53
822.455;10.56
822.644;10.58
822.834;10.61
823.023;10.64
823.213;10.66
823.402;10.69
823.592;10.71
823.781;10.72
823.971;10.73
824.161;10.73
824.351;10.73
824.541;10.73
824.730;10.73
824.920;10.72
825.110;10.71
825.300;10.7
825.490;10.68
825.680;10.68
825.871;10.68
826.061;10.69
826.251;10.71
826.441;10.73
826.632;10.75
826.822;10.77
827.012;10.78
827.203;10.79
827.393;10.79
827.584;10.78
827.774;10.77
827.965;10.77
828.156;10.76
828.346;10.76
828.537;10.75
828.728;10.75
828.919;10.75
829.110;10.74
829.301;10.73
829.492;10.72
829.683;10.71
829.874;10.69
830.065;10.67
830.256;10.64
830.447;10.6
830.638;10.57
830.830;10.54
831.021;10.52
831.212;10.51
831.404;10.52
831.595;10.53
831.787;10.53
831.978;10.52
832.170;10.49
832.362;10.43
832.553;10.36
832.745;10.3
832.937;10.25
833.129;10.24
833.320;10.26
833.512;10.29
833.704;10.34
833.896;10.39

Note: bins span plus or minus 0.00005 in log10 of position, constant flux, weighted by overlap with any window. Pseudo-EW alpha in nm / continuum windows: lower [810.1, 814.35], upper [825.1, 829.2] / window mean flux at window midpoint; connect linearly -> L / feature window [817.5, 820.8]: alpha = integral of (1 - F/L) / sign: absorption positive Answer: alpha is 0.255 nm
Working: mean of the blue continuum 10.7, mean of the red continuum 10.7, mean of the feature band 9.87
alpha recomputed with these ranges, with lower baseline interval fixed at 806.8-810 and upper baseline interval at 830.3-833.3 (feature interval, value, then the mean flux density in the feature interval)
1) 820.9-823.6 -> -0.01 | 10.6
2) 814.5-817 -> -0.03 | 10.6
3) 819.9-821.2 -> 0.05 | 10.1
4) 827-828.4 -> -0.04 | 10.8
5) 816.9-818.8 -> 0.05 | 10.3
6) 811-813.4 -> -0.02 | 10.6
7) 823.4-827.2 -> -0.09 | 10.7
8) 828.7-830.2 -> -0.04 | 10.7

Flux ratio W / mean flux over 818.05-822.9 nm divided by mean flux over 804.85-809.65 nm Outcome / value 1.0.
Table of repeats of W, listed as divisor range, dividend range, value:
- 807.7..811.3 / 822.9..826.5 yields 1.01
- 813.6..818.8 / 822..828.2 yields 1.02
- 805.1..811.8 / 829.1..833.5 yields 1.00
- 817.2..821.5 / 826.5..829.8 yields 1.07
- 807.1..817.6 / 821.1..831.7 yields 1.00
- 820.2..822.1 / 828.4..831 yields 1.03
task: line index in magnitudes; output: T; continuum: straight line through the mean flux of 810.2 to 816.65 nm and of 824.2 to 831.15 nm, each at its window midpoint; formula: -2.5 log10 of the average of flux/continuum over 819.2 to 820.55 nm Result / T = 0.11 mag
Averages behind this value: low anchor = 10.7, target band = 9.67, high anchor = 10.7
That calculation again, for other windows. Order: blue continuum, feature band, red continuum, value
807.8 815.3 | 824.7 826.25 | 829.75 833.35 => -0.02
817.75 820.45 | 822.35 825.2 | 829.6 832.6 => -0.06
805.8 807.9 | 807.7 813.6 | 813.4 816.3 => 0.00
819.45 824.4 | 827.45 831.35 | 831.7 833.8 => -0.03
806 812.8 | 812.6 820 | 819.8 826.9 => 0.02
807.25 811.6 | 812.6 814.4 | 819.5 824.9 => -0.02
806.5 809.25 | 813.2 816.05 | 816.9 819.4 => -0.05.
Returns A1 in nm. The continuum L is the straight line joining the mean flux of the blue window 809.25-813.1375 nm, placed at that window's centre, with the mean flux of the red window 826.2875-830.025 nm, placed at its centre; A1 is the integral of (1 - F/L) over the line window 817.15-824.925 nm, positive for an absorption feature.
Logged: 0.30 nm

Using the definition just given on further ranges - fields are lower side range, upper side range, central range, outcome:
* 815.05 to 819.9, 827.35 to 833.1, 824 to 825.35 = -0.04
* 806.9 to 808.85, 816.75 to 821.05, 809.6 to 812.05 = -0.05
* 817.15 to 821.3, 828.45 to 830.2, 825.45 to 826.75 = -0.03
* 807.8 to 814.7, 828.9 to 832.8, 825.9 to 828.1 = -0.04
